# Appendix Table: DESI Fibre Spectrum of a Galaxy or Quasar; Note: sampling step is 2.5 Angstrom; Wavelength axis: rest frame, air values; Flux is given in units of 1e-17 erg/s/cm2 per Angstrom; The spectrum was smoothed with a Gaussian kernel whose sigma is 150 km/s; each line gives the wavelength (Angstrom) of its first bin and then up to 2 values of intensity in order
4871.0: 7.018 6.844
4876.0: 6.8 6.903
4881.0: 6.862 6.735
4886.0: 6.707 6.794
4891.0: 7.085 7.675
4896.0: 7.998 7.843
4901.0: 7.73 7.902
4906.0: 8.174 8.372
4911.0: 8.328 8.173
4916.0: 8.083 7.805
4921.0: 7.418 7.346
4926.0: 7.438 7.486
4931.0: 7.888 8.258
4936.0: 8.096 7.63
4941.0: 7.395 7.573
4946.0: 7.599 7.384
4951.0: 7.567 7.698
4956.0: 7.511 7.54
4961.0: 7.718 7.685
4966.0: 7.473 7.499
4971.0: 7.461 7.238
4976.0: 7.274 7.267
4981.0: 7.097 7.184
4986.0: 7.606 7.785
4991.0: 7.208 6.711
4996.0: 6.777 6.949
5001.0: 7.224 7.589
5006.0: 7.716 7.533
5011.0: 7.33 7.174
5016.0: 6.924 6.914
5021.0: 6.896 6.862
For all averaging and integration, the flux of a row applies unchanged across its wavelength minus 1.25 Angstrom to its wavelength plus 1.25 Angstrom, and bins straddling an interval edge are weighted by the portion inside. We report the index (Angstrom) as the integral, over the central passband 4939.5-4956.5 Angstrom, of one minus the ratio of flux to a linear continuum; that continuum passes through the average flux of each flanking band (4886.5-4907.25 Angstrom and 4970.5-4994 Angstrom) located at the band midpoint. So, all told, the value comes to -0.3 Angstrom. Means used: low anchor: 7.62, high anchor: 7.3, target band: 7.53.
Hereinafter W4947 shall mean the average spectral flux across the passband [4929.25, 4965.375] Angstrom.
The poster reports 7.68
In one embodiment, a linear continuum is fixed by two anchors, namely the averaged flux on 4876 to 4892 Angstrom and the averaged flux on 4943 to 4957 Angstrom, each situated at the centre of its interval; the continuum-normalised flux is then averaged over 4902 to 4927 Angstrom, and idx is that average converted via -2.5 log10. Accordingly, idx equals -0.11 mag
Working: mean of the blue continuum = 6.84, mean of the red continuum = 7.56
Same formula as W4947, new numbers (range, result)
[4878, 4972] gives 7.61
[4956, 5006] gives 7.34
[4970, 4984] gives 7.25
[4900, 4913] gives 8.11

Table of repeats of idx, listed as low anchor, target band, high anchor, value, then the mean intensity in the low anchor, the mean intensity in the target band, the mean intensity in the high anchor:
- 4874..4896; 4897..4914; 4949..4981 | -0.14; 7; 8.07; 7.48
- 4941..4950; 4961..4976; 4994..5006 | -0.02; 7.5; 7.48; 7.17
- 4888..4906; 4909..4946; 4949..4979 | -0.03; 7.65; 7.79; 7.5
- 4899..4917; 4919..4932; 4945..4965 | 0.05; 8.1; 7.52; 7.59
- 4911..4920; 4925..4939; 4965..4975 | 0.01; 8.05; 7.81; 7.41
